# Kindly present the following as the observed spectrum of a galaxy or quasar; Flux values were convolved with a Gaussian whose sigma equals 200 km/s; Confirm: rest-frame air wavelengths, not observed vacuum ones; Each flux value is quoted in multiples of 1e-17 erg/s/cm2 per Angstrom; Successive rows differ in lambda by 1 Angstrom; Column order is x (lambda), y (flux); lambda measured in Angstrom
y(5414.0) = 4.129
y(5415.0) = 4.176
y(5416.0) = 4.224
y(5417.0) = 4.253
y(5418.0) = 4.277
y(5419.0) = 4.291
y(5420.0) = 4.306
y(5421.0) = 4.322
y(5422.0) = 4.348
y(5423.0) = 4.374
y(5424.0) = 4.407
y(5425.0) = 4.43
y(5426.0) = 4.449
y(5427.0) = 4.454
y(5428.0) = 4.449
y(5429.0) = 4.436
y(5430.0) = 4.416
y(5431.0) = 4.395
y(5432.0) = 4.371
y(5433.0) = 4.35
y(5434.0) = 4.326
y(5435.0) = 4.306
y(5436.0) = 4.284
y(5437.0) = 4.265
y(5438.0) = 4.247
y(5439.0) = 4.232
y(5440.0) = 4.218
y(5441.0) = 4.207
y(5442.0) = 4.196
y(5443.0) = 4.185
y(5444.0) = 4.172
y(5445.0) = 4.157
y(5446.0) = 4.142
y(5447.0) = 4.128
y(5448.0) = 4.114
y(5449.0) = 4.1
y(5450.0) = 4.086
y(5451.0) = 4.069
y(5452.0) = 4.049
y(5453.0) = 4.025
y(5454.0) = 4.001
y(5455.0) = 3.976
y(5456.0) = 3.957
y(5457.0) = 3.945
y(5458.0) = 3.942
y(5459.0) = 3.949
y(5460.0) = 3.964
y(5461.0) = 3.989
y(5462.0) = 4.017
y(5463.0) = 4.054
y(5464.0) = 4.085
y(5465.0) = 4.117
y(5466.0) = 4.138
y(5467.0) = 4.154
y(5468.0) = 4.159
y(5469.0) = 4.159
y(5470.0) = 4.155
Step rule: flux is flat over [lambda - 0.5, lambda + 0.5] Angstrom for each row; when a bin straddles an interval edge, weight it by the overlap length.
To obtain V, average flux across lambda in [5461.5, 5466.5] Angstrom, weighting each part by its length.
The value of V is 4.08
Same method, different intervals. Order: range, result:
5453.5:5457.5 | 3.97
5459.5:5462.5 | 3.99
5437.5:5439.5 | 4.24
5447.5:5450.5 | 4.1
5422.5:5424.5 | 4.39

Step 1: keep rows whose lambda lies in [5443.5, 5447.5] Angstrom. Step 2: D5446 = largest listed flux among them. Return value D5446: 4.172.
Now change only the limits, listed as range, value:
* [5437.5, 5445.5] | 4.247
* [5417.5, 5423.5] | 4.374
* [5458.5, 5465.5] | 4.117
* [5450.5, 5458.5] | 4.069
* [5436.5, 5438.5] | 4.265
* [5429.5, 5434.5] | 4.416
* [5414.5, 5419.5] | 4.291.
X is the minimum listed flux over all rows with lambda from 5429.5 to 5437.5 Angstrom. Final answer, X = 4.265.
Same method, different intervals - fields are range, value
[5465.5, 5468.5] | 4.138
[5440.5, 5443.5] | 4.185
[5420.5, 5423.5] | 4.322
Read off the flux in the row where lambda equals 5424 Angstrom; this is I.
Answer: 4.407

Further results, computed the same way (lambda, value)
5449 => 4.1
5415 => 4.176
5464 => 4.085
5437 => 4.265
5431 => 4.395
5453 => 4.025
